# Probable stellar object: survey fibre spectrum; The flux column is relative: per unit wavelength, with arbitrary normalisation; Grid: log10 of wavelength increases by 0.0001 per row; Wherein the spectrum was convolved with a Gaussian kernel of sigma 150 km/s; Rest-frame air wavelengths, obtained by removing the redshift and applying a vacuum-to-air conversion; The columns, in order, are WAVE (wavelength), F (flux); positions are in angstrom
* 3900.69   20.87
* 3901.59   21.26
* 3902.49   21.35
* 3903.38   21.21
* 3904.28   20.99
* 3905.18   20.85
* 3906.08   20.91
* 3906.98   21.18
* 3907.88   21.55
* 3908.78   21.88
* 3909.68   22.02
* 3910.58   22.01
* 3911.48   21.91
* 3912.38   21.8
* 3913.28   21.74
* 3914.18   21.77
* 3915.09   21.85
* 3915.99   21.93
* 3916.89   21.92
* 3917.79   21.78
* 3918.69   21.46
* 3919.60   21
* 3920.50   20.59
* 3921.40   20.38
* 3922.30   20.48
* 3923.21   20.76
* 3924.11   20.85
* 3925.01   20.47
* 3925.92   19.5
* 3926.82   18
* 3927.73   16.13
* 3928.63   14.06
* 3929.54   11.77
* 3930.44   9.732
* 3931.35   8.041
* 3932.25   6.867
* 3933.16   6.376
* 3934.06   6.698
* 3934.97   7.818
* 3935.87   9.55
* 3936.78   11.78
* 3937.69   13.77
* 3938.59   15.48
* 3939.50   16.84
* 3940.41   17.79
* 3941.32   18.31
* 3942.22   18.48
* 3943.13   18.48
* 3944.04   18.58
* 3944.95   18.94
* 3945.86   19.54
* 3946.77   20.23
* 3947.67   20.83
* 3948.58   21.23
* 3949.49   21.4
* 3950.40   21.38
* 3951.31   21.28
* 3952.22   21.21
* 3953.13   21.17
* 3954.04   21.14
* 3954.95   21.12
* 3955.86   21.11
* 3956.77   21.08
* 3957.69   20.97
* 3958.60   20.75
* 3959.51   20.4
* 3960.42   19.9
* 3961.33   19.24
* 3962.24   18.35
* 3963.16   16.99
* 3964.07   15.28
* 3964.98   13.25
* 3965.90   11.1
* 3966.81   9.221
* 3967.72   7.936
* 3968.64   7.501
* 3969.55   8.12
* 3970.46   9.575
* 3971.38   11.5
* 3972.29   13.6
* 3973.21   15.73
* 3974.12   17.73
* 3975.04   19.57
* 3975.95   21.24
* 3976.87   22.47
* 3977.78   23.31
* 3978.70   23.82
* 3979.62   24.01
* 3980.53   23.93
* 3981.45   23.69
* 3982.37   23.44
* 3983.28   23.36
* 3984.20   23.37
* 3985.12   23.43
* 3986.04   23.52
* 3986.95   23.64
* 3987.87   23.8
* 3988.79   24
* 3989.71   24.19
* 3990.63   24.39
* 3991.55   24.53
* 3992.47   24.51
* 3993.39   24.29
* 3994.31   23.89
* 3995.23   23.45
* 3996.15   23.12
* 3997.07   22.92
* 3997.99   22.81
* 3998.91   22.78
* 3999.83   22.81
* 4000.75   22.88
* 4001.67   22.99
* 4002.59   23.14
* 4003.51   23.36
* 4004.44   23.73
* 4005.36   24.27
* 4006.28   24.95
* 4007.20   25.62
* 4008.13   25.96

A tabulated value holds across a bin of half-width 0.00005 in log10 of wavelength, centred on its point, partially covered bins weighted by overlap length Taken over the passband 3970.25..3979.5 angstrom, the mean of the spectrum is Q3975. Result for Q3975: 18.3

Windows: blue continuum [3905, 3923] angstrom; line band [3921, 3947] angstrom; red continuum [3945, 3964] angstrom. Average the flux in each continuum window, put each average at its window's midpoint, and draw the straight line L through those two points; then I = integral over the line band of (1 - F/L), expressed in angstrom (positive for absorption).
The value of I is 6.9 angstrom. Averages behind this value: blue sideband 21.4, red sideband 20.3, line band 15.3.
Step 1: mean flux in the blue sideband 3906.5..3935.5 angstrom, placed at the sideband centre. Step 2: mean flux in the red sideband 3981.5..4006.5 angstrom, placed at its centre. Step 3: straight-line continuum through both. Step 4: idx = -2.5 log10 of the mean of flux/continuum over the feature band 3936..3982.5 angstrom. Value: 0.16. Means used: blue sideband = 17.9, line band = 18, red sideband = 23.6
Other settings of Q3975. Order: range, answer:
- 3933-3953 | 16.9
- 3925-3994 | 18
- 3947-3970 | 17.7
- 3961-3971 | 12.3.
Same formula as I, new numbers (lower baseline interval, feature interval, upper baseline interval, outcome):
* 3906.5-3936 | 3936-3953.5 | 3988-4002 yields 0.96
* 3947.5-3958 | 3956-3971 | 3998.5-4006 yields 4.50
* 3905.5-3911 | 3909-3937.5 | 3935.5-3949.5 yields 4.13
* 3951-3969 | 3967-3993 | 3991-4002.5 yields 1.30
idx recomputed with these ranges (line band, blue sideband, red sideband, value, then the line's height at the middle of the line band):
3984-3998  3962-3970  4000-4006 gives -0.211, 19.7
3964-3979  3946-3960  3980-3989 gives 0.472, 22.5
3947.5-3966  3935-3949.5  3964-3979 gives -0.223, 15.9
